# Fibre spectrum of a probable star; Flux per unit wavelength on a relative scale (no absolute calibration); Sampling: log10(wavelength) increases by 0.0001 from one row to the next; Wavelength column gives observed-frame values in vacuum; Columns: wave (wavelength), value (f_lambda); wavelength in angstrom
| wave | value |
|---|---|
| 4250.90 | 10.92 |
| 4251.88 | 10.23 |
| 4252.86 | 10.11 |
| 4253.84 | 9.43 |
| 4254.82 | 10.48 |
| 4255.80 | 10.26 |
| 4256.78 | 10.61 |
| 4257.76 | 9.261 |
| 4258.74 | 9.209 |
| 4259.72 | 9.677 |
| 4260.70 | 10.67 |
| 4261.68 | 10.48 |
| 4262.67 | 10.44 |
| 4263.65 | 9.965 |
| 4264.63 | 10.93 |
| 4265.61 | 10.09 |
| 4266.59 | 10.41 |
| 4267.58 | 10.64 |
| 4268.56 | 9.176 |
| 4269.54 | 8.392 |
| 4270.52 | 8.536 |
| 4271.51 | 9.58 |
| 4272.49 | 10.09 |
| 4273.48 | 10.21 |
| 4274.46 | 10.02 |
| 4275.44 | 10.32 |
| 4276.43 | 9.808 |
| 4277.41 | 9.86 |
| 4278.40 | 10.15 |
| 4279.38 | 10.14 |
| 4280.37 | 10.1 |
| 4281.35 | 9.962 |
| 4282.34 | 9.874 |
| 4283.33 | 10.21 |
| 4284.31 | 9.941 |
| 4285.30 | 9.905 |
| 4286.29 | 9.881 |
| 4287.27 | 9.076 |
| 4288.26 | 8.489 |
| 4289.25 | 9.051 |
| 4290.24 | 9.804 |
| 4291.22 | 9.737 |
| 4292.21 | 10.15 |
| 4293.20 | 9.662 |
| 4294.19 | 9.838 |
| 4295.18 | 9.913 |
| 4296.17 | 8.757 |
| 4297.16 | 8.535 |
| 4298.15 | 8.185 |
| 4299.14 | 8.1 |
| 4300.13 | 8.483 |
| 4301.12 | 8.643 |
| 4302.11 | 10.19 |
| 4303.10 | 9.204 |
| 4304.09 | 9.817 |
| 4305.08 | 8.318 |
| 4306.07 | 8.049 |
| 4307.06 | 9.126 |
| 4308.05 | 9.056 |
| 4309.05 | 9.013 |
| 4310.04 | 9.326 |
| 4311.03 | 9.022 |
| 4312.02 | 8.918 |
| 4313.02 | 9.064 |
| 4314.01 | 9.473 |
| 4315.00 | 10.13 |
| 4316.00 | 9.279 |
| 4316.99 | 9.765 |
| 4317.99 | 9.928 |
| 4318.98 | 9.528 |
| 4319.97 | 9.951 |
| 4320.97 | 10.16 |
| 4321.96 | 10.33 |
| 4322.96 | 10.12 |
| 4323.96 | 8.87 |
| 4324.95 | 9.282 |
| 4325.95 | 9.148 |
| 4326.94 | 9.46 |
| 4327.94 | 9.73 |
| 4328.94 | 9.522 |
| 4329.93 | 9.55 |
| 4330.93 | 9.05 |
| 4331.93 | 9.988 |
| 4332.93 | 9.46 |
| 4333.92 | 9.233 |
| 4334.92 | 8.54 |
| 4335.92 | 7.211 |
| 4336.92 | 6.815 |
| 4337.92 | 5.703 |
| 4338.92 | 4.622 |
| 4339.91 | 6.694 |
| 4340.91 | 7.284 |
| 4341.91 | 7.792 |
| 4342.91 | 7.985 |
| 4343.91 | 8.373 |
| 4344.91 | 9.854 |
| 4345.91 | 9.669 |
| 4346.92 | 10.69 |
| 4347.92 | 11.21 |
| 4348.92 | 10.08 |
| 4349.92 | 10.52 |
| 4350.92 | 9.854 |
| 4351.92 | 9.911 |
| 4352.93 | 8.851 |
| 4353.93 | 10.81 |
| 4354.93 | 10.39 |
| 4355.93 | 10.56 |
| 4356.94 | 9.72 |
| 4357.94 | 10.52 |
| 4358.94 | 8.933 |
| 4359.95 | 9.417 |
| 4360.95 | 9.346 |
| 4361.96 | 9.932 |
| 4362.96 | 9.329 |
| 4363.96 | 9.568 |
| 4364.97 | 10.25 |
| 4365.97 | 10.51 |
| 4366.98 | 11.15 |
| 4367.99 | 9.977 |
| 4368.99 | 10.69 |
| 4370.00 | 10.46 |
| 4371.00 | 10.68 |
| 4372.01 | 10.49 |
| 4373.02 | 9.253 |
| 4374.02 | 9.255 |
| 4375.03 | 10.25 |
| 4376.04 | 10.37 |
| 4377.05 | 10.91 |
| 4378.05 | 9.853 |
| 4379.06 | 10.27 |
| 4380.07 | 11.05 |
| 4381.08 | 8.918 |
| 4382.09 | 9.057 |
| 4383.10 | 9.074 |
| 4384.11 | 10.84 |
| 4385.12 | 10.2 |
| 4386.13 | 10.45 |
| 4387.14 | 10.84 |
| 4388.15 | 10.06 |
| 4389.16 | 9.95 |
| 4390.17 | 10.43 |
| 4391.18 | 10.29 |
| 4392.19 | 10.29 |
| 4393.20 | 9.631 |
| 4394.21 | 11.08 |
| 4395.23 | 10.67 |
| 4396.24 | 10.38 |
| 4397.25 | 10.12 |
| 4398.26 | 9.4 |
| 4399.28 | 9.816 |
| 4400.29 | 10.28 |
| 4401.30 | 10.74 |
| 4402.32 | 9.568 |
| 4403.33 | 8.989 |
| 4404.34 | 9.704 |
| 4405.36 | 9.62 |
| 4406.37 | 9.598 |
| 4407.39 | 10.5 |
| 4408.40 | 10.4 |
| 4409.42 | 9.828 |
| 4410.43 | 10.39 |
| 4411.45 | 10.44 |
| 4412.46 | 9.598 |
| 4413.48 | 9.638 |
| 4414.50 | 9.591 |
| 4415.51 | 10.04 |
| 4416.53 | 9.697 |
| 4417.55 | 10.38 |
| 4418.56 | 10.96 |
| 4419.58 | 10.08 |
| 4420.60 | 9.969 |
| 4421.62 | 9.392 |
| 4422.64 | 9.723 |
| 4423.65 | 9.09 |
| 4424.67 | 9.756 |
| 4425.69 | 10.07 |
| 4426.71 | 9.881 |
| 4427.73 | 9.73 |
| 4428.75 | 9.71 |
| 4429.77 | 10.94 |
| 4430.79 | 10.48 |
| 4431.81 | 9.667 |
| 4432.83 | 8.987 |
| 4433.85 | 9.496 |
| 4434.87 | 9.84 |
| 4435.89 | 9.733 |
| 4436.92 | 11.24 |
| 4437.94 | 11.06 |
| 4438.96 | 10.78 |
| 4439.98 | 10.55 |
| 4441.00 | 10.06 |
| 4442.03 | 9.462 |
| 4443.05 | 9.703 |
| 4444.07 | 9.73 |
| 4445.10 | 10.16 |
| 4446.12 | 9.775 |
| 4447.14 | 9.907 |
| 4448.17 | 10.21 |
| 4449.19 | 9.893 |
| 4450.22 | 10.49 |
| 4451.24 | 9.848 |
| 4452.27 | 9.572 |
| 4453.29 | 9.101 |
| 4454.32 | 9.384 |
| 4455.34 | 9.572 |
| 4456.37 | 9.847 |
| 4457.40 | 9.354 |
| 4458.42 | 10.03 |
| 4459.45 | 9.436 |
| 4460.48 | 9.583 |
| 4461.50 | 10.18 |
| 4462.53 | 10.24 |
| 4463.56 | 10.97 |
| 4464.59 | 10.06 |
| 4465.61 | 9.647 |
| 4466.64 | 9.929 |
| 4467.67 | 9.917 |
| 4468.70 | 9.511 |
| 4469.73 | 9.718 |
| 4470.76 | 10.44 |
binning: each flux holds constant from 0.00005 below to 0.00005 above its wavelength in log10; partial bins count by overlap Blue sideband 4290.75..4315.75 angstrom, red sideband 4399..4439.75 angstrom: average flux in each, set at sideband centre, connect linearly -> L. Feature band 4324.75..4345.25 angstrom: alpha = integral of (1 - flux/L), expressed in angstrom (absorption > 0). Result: 2.3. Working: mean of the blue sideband 9.15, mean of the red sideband 9.99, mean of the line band 8.32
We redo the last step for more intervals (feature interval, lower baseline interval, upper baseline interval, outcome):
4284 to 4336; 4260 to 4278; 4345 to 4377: 3.69 angstrom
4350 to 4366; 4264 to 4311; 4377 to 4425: -0.06 angstrom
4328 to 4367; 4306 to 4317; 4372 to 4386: 1.77 angstrom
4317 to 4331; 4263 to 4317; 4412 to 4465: -0.06 angstrom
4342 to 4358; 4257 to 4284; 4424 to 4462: 0.10 angstrom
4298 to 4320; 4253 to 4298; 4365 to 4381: 1.82 angstrom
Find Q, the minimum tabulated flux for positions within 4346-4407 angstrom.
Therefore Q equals 8.851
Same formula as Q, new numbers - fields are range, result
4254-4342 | 4.622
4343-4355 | 8.373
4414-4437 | 8.987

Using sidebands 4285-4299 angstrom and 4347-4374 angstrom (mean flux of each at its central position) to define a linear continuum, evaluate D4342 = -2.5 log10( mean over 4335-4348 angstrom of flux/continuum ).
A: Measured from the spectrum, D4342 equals 0.24 mag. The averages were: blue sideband 9.31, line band 7.9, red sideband 10.1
